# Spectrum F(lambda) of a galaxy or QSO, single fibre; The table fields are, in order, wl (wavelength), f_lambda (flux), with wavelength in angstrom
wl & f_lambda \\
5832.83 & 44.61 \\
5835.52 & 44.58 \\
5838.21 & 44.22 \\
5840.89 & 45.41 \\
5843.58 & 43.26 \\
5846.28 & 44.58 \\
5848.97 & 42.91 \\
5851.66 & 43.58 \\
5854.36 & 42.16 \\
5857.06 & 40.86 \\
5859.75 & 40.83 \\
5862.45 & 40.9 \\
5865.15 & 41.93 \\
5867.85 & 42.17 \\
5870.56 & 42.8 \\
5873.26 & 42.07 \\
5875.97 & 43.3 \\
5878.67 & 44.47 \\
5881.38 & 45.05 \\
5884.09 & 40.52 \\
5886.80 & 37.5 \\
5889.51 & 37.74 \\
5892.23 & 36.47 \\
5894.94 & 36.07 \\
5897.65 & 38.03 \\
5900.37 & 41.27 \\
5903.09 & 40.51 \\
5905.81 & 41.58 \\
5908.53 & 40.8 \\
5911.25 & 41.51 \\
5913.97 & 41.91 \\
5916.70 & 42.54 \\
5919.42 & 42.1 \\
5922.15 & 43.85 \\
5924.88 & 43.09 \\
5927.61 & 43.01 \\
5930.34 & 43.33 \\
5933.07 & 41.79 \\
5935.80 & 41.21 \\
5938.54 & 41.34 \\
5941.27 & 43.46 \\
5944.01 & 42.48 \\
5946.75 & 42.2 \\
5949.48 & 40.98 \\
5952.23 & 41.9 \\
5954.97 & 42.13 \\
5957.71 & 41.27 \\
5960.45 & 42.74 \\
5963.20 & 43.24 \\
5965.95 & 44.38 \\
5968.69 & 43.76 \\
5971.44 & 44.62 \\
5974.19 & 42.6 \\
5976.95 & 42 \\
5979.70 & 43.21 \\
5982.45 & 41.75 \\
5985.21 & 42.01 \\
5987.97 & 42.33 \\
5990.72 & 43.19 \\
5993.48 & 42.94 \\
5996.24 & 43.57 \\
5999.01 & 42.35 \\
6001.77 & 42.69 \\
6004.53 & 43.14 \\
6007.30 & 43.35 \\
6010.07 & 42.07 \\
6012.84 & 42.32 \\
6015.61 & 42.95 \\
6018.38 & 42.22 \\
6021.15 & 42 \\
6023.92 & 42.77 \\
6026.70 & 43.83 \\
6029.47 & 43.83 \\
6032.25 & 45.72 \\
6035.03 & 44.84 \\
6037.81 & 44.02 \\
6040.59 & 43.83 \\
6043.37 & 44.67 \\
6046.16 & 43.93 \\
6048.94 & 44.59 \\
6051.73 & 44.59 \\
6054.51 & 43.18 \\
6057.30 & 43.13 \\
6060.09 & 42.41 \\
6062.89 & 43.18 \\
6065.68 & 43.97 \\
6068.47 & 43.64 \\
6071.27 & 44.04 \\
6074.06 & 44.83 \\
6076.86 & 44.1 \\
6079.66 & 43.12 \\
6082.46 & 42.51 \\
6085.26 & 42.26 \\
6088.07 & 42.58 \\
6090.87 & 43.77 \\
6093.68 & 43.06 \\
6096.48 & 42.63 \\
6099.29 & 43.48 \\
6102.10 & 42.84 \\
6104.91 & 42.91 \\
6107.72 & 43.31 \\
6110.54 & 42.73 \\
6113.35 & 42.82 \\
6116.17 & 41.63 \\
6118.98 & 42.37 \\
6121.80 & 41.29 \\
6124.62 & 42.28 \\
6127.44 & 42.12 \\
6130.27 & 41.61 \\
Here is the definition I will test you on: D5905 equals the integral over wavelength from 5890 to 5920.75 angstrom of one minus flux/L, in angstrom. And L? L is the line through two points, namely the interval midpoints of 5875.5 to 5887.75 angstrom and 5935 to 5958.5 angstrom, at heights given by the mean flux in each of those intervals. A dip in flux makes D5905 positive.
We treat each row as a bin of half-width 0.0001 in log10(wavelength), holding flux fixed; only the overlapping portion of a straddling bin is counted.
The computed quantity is 1.4 angstrom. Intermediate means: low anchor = 42.3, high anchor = 41.9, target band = 40.2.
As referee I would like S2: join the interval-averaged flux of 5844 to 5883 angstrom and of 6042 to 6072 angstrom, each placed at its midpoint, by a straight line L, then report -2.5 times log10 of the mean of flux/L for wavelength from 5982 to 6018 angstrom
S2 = 0.02 mag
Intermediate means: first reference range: 42.7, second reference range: 43.7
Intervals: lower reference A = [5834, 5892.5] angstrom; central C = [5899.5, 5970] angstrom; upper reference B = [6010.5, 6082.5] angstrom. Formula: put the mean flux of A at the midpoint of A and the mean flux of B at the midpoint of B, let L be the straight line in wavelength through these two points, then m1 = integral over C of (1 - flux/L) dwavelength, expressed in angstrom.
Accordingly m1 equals 0.9 angstrom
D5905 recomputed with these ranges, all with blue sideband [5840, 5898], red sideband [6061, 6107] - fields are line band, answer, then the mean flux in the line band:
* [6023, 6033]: -0.27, 44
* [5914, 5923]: -0.15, 42.6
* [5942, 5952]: 0.04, 42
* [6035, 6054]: -0.57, 44.3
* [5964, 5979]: -0.39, 43.4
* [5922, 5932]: -0.29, 43.2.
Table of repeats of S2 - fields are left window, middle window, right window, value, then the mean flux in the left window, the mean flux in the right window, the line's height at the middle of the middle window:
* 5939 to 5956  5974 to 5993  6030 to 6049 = 0.015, 42.2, 44.5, 43.1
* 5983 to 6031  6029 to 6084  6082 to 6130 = -0.030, 42.8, 42.6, 42.7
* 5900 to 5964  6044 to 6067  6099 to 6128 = -0.032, 42.1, 42.5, 42.4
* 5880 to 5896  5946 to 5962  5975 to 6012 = -0.016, 38.9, 42.6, 41.3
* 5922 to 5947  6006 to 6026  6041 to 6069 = 0.020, 42.5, 43.7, 43.3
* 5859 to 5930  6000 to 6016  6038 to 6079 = 0.008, 41.3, 43.9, 43.1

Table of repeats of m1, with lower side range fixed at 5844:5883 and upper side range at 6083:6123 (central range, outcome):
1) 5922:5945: 0.1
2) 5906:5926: 0.2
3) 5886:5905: 1.9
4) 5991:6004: -0.1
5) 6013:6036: -0.4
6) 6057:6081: -0.5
